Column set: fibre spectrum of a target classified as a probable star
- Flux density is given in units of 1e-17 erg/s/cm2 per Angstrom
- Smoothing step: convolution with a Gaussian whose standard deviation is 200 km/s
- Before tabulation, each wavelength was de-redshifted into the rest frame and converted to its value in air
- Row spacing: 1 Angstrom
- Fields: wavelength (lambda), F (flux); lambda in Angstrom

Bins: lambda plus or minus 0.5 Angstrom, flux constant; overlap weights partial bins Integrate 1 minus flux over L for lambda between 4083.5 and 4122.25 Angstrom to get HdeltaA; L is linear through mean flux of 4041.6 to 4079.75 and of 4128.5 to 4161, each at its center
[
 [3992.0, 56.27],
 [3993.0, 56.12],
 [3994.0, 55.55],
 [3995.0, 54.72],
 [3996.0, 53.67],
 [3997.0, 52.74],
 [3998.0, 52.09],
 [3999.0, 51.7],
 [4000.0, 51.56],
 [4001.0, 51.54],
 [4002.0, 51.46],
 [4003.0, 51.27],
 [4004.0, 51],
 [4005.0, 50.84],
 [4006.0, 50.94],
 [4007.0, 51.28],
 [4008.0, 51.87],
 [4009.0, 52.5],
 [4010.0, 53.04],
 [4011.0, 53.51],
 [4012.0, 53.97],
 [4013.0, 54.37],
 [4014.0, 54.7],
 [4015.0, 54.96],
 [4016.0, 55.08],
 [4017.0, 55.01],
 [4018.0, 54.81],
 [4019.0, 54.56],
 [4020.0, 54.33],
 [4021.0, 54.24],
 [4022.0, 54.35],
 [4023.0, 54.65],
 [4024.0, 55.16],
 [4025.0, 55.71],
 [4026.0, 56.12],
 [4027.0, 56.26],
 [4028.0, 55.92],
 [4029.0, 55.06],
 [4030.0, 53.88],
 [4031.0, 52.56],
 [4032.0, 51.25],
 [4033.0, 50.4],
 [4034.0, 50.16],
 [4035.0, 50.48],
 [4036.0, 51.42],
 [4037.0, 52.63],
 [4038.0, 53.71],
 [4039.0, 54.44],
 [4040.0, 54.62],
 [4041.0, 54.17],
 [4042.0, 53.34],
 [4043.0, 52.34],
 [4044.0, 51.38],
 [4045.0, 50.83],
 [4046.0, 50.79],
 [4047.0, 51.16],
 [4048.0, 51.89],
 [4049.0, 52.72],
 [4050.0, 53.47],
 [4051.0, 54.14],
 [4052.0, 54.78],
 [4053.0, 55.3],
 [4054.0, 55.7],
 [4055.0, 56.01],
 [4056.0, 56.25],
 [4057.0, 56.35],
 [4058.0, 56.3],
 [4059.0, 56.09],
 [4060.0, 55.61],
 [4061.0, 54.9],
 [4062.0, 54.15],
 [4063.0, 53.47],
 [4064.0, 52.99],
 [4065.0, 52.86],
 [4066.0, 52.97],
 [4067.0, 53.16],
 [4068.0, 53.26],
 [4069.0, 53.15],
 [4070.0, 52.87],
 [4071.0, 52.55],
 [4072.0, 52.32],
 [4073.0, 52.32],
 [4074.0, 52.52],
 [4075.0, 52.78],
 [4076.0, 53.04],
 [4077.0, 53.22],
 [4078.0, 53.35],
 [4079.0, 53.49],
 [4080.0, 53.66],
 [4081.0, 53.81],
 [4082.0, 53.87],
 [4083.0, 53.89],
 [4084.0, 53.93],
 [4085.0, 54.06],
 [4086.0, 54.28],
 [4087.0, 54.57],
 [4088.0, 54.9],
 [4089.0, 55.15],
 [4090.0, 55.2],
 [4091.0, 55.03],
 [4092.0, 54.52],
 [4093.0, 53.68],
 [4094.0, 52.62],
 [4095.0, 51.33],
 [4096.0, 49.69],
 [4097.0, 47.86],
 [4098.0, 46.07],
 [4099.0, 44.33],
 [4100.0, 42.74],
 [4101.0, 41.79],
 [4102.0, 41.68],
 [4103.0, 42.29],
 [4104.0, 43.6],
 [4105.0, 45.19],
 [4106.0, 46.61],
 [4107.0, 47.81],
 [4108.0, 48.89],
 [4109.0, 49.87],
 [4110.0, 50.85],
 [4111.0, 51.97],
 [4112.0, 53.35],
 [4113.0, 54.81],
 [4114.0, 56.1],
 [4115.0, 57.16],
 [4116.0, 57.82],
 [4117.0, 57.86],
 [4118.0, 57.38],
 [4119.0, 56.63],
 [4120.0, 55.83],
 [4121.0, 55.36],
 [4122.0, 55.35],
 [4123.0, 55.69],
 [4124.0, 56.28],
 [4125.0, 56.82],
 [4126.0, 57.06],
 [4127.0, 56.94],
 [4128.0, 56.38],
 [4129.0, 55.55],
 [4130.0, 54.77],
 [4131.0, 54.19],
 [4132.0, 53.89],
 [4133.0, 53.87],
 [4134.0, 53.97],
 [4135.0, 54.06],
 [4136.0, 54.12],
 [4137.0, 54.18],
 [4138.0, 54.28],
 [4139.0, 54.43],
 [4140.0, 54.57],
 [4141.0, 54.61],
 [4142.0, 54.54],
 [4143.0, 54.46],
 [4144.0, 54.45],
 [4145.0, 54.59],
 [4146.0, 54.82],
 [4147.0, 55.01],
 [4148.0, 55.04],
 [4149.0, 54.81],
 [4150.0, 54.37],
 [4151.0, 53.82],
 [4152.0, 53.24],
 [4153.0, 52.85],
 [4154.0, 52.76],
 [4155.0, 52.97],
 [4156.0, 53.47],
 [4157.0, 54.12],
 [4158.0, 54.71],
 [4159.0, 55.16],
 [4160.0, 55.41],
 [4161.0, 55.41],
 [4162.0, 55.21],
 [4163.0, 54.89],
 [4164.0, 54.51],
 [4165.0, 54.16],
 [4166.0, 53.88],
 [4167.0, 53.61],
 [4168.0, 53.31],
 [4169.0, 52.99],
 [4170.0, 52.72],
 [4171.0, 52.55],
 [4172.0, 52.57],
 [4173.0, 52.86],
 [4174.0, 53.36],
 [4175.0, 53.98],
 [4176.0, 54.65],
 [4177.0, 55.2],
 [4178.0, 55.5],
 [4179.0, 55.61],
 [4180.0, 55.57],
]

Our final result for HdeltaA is 1.8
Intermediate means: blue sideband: 53.5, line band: 51.5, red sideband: 54.3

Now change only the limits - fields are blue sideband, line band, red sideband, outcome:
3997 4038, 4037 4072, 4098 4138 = -0.6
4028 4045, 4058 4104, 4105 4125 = 1.1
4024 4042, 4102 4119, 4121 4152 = 1.0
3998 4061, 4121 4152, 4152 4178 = -0.6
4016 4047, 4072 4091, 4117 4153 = 0.2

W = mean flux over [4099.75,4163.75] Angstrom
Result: 53.4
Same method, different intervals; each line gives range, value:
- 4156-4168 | 54.5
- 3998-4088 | 53.5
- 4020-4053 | 53.3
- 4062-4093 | 53.6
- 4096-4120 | 49.8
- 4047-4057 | 54.4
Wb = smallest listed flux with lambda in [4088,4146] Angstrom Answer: 41.68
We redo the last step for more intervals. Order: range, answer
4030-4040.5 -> 50.16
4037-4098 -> 46.07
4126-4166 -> 52.76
